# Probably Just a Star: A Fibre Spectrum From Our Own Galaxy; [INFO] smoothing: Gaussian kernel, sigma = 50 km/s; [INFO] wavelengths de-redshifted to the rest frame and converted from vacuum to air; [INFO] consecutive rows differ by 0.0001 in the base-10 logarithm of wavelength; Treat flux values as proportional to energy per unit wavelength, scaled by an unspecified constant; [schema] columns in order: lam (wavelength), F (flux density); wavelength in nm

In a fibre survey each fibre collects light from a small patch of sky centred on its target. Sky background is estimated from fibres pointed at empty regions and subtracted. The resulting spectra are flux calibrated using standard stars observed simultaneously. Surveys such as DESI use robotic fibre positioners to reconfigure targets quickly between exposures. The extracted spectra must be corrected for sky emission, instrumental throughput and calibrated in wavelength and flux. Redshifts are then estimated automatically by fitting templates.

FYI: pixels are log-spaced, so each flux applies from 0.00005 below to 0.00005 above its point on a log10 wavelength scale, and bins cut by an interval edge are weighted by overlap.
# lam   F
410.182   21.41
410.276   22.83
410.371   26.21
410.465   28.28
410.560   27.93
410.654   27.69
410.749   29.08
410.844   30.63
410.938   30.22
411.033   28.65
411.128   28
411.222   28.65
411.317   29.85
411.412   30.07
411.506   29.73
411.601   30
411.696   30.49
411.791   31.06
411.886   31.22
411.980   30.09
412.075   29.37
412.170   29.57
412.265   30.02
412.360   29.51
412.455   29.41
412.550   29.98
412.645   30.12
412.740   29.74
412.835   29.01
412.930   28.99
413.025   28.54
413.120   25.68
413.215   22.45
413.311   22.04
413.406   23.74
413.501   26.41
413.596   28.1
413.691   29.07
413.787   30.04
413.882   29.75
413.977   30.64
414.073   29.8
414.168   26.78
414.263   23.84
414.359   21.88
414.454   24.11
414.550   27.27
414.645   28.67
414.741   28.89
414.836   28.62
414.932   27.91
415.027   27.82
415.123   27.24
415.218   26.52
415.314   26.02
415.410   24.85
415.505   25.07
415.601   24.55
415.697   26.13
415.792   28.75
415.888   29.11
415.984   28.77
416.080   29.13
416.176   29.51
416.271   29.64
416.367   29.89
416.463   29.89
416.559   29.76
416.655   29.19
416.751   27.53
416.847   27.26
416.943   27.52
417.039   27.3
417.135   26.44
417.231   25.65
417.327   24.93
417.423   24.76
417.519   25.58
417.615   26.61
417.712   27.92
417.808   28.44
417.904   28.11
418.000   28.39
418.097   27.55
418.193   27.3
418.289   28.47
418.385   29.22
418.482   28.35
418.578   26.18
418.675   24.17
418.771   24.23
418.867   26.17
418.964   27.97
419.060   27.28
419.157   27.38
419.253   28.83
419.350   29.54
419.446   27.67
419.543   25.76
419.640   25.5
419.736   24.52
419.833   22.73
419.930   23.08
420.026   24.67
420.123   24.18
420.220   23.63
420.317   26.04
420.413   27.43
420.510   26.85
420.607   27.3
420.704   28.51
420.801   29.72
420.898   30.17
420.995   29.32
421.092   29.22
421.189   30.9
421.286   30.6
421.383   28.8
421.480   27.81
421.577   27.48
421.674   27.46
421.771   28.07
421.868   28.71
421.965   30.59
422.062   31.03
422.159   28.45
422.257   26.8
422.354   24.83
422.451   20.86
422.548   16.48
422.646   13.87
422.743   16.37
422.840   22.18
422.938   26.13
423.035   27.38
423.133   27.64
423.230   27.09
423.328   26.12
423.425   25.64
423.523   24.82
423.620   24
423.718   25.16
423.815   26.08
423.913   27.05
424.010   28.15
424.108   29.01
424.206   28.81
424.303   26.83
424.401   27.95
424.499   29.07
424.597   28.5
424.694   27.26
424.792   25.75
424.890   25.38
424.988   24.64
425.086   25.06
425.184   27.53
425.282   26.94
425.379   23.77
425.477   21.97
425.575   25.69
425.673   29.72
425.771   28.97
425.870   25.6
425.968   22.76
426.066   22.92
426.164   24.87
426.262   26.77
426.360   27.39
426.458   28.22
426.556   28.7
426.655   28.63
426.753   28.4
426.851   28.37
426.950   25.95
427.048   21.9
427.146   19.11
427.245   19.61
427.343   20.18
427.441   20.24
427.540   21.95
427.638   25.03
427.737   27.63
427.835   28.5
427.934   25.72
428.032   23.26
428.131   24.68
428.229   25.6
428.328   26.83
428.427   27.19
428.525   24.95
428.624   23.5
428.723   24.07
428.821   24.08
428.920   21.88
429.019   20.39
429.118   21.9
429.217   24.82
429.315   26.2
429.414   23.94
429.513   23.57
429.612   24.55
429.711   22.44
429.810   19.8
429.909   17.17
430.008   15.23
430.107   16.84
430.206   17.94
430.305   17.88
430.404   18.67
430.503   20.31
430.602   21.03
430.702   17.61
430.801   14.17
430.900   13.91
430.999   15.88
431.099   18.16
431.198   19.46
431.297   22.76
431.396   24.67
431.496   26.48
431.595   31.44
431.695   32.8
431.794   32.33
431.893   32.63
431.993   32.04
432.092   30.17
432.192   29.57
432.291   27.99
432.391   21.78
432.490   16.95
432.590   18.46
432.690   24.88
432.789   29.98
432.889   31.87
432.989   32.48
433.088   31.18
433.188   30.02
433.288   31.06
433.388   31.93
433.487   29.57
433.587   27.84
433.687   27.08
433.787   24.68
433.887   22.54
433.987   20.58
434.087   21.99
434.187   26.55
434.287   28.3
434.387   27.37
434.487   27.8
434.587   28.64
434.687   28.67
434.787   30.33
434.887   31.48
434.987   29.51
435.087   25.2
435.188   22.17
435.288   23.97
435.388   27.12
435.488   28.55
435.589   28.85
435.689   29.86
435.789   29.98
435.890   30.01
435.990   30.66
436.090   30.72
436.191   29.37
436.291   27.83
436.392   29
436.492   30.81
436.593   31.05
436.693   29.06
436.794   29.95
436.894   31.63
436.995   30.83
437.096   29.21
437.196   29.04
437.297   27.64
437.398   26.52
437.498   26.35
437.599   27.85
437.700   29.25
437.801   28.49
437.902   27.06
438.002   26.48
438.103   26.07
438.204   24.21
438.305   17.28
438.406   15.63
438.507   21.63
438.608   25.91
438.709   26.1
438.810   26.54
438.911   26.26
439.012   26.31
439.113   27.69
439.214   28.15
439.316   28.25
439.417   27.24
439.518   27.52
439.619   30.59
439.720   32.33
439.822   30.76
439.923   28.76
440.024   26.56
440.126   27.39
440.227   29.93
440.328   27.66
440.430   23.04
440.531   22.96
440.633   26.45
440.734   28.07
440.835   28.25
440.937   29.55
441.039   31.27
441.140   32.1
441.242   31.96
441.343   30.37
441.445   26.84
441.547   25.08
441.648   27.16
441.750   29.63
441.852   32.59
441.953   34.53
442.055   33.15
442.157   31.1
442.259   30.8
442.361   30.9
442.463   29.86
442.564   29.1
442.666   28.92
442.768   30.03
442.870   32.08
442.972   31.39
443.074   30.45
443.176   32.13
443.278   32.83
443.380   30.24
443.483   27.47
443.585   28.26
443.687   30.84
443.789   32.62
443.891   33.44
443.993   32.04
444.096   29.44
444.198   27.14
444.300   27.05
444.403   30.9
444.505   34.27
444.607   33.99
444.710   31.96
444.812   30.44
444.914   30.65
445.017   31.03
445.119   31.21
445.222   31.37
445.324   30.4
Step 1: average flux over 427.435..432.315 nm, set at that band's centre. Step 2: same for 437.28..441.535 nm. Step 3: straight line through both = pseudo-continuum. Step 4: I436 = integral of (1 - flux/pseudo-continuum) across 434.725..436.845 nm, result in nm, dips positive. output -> -0.26 nm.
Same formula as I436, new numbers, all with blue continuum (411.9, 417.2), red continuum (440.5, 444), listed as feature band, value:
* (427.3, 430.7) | 0.76 nm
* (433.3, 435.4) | 0.18 nm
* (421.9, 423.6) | 0.24 nm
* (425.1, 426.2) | 0.12 nm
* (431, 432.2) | 0.09 nm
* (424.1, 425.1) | 0.05 nm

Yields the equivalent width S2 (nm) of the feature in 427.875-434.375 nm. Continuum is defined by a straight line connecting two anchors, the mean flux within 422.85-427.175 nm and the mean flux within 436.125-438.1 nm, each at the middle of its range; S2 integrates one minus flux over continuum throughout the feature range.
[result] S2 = 0.774 nm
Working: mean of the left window 26.3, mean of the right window 28.8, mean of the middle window 24.3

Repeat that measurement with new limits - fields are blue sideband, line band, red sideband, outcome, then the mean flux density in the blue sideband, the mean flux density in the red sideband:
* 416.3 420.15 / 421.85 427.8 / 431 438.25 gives 0.39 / 26.9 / 27.7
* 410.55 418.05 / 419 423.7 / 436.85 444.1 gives 0.32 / 28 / 28.6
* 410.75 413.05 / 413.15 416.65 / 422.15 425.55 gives 0.15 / 29.7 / 25.2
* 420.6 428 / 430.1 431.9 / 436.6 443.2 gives 0.35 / 26.1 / 28.3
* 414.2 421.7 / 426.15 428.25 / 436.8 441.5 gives 0.17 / 27.2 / 27.4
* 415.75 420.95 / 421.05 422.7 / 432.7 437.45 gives 0.06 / 27.2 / 28.5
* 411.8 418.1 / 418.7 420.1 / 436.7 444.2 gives 0.09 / 27.7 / 28.6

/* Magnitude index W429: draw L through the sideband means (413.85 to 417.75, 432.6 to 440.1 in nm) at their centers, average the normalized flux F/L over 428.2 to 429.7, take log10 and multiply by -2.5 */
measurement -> 0.14 mag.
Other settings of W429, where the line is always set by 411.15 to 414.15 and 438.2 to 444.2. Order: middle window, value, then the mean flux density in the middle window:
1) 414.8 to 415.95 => 0.07 mag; 26.9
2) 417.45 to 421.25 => 0.07 mag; 27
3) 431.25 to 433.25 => 0.03 mag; 28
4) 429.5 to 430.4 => 0.43 mag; 19.3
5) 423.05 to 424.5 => 0.07 mag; 26.8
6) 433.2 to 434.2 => 0.09 mag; 26.5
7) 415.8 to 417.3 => 0.01 mag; 28.4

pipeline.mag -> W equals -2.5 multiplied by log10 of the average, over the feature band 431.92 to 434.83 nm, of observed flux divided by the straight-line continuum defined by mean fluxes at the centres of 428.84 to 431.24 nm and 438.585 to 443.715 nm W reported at -0.21 mag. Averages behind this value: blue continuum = 19.8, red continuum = 29.1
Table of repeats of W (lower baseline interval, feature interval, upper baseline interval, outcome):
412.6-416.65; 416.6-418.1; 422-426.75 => 0.00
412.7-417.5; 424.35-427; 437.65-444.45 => 0.05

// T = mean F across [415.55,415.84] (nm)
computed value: 26.5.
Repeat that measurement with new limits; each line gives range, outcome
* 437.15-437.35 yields 28.2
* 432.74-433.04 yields 31.5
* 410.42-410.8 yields 28.2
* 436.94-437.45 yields 28.7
